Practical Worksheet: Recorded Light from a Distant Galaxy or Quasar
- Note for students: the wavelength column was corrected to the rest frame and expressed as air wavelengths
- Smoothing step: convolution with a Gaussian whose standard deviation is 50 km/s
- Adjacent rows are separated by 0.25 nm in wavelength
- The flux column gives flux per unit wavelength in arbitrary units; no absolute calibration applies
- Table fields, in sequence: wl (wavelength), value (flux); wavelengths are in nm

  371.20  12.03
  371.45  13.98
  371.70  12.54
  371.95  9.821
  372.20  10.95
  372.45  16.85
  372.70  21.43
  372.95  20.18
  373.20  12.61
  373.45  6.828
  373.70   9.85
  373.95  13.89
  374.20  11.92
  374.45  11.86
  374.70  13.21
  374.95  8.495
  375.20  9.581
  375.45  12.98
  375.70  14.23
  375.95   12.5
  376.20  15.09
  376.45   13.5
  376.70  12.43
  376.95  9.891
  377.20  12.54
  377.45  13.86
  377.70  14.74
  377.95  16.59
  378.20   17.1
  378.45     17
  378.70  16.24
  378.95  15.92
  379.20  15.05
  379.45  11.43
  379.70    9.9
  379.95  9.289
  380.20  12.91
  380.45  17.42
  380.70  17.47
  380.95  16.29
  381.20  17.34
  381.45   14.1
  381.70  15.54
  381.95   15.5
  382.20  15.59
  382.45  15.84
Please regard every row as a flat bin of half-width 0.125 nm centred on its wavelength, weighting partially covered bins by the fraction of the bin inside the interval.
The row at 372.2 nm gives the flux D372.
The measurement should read 10.95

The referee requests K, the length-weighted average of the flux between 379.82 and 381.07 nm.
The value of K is 14.7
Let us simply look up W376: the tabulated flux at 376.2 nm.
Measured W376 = 15.09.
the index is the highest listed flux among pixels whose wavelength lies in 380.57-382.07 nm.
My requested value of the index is 17.47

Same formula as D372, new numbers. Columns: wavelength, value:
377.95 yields 16.59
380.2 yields 12.91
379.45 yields 11.43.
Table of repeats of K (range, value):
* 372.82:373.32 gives 16.5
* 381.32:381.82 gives 14.8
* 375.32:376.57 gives 13.6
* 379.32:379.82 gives 10.7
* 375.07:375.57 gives 11.2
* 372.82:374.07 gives 12.7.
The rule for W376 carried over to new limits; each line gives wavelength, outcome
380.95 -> 16.29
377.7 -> 14.74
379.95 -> 9.289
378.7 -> 16.24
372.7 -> 21.43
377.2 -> 12.54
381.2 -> 17.34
